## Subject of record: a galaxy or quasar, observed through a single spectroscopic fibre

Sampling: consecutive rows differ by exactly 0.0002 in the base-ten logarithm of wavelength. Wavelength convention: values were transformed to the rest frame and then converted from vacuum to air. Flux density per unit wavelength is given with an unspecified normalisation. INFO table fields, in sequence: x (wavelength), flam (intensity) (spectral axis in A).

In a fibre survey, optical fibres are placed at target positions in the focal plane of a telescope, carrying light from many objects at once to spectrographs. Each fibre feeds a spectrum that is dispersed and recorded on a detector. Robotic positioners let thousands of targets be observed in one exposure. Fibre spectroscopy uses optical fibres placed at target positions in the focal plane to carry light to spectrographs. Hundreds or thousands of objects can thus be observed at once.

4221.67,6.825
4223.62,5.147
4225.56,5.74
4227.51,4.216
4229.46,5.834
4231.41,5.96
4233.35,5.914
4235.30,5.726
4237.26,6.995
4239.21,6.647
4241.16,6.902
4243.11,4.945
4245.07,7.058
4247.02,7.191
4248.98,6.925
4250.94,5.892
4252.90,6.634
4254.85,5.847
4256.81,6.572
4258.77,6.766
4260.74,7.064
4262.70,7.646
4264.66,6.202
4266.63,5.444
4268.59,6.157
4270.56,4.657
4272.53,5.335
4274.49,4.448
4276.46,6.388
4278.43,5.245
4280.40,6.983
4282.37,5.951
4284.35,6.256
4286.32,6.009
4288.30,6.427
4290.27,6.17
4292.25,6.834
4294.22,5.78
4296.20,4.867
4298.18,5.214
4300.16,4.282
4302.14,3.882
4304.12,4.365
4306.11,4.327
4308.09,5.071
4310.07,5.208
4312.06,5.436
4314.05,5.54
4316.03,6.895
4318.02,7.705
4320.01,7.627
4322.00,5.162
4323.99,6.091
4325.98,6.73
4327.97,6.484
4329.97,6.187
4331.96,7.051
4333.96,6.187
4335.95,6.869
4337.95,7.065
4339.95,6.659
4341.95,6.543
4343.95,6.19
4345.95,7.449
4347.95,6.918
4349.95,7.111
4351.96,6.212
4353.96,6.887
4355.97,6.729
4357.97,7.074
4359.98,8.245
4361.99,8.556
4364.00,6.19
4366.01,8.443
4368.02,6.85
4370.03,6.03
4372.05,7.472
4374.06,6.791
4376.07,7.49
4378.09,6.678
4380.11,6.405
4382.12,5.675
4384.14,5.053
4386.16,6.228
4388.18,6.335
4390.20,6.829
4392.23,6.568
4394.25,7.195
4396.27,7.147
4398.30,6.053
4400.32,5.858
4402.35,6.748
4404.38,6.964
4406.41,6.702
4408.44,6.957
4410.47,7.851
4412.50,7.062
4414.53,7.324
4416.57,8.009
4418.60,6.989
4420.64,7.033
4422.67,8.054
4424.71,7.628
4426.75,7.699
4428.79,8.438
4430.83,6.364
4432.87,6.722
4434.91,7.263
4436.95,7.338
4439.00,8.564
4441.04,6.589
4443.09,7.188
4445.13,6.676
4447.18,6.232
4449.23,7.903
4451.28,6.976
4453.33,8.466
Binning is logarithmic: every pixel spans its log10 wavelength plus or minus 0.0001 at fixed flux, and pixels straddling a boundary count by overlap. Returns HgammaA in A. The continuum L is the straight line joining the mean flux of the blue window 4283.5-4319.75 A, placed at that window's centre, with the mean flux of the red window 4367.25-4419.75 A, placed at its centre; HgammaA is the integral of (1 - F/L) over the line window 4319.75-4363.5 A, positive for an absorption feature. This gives -5.0 A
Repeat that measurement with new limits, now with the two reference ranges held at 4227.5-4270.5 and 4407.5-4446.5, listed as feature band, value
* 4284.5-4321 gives 5.3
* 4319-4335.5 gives 0.8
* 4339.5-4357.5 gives 0.3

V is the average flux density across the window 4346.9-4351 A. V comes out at 7.01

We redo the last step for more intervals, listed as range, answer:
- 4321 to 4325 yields 5.64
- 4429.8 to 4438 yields 6.93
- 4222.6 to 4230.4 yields 5.24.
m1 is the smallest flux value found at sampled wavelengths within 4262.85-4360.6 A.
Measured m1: 3.882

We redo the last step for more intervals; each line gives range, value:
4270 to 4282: 4.448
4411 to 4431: 6.364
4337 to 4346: 6.19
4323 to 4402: 5.053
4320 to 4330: 5.162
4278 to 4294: 5.245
